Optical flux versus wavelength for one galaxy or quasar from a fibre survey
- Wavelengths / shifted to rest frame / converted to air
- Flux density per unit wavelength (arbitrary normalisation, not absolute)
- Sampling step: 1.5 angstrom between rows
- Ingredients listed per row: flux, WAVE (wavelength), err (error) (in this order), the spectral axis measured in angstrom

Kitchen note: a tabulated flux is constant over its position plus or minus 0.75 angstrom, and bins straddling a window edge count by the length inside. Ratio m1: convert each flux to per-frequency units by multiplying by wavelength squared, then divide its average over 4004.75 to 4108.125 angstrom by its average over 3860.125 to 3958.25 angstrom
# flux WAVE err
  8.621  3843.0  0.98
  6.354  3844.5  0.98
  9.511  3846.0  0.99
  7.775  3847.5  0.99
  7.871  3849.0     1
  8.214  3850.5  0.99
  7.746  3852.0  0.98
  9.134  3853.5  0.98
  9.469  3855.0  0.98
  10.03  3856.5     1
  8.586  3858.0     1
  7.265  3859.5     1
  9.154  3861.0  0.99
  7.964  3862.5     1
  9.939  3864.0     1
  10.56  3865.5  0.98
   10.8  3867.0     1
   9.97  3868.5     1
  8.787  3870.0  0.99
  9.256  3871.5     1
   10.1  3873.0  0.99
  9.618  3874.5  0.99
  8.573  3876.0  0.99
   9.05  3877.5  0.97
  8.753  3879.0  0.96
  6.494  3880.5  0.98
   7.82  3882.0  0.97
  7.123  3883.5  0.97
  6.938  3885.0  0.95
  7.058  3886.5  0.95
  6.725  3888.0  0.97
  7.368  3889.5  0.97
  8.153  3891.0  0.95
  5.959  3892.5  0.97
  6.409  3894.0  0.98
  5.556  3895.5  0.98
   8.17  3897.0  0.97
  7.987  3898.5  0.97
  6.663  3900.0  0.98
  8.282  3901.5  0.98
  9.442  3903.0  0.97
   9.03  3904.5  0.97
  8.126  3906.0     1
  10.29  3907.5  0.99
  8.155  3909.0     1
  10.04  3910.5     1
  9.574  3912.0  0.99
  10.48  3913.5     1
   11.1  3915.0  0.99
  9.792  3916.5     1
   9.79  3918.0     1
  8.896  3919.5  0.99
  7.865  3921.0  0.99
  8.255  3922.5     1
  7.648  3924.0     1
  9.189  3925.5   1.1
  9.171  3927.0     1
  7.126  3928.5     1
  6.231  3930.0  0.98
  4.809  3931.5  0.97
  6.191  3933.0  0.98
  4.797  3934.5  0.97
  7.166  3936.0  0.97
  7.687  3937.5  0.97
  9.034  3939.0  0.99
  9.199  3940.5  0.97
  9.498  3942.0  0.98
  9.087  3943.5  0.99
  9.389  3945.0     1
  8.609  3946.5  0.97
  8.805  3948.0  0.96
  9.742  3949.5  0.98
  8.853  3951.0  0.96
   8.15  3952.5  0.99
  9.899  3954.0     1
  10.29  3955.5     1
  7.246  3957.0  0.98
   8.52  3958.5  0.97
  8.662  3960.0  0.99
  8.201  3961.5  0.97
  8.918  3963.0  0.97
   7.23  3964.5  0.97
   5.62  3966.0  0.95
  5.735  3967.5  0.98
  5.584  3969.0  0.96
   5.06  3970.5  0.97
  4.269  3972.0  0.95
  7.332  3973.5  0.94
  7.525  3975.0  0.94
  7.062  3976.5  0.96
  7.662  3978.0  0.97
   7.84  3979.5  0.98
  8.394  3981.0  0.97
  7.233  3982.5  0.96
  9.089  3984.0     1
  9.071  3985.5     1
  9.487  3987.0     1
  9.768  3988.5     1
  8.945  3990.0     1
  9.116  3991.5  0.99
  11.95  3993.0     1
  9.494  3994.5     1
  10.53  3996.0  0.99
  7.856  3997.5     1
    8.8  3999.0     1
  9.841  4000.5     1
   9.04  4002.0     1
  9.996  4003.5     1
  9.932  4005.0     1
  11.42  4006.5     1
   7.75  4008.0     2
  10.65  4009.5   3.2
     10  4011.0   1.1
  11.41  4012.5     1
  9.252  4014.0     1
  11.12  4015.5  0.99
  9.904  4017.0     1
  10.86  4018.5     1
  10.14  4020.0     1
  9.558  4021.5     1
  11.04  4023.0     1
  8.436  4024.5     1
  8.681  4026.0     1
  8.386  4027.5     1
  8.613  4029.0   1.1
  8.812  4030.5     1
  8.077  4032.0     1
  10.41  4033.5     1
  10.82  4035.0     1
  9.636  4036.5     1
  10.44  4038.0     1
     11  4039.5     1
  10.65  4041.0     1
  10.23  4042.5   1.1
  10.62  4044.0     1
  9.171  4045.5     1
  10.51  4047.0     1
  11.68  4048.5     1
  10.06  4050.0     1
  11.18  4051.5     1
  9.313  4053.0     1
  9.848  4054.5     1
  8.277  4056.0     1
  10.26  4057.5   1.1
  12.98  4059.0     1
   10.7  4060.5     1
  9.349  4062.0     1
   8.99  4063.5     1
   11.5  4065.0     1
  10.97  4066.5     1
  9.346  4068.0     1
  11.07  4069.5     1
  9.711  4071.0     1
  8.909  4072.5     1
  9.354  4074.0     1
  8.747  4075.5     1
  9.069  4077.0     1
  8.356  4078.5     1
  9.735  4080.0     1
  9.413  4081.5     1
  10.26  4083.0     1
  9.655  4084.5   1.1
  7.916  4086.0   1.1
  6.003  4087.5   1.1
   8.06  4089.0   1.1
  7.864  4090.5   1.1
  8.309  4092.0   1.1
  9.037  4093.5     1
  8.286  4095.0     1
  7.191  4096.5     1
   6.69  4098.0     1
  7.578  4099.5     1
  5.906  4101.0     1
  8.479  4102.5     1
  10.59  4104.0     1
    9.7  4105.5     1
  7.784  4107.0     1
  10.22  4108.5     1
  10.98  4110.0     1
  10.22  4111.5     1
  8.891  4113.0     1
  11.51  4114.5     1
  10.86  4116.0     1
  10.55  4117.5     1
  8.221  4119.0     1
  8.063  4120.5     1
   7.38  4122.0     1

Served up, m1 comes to 1.21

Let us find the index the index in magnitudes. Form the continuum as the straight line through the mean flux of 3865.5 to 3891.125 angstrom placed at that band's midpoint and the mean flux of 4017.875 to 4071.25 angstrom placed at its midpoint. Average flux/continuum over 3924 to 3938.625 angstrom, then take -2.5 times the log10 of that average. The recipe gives 0.26 mag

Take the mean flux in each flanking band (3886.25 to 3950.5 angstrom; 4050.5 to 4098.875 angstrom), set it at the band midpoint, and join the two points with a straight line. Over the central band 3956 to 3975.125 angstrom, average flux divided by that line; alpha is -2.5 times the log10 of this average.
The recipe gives 0.22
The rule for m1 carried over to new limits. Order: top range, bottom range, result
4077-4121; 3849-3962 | 1.15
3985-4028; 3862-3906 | 1.26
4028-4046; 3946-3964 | 1.17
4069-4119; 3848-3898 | 1.21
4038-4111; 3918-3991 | 1.26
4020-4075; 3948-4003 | 1.24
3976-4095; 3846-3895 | 1.24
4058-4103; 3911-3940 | 1.19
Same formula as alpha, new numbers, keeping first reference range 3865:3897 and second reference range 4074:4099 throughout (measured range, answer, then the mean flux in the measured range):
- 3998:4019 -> -0.20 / 9.96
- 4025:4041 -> -0.14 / 9.53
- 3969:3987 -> 0.13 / 7.34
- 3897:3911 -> -0.06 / 8.62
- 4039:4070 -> -0.23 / 10.4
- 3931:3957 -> -0.01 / 8.31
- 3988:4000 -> -0.15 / 9.56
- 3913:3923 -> -0.16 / 9.46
